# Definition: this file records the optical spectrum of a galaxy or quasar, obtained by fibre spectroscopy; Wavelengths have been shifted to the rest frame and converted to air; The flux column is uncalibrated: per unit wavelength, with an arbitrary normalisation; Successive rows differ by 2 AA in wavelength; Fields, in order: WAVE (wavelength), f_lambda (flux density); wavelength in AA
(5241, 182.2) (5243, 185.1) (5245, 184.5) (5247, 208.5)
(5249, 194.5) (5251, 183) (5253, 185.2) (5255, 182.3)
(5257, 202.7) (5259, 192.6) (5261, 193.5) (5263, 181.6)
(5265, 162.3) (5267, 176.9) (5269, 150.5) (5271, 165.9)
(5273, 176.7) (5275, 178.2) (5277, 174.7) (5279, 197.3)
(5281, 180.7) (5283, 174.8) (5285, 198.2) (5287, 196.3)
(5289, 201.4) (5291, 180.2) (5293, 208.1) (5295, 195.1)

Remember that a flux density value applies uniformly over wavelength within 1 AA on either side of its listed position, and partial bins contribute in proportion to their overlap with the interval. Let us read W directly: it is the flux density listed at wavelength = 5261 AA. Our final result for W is 193.5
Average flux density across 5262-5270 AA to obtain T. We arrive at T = 168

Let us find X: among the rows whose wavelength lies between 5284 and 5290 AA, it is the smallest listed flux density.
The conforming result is 196.3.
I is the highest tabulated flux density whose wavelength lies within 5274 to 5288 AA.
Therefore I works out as 198.2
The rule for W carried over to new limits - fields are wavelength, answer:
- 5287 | 196.3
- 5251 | 183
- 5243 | 185.1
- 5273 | 176.7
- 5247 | 208.5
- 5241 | 182.2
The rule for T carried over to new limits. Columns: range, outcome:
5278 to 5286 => 188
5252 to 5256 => 184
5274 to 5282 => 183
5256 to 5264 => 193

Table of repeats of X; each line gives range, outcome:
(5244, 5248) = 184.5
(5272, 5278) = 174.7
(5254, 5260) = 182.3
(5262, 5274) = 150.5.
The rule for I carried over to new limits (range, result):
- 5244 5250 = 208.5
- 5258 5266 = 193.5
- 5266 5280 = 197.3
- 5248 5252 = 194.5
